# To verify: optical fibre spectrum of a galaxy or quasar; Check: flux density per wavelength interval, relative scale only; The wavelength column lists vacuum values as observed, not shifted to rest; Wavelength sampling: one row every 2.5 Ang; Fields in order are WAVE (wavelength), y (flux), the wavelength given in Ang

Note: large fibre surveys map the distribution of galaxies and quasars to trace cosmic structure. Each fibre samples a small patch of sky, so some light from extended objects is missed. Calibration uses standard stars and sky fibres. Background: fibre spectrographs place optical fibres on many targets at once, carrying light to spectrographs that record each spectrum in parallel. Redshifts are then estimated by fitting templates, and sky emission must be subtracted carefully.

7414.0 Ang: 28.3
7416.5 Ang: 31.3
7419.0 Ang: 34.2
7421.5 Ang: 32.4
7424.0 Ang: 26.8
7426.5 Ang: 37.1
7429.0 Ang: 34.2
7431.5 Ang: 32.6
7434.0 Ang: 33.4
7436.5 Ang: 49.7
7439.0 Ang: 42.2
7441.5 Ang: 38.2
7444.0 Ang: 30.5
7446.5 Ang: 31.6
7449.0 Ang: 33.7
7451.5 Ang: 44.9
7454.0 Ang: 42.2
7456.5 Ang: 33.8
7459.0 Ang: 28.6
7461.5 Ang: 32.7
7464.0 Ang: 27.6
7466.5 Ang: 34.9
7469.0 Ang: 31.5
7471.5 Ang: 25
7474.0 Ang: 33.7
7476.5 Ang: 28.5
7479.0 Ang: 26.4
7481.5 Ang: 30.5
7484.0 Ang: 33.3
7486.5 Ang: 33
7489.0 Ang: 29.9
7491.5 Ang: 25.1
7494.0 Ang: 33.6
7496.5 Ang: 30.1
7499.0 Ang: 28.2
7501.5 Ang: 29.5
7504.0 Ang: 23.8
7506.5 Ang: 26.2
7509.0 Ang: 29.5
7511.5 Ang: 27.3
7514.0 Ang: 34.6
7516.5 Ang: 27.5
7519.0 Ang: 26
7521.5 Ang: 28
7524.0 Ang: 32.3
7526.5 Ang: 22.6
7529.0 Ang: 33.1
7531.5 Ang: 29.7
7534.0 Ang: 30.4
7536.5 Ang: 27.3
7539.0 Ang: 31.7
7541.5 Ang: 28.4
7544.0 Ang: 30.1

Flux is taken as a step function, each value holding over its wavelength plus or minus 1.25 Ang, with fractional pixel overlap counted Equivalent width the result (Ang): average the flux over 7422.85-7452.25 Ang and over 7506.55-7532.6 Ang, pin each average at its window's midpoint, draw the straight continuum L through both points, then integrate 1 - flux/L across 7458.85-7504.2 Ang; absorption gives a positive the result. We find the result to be 3.2 Ang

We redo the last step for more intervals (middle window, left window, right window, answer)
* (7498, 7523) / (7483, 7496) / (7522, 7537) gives 1.6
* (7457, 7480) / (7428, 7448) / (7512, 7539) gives 2.7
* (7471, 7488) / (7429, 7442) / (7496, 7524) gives 1.2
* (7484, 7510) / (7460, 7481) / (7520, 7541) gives 0.5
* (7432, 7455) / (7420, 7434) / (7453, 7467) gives -3.8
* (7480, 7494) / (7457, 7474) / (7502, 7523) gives -0.6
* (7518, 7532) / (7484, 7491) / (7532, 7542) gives 0.6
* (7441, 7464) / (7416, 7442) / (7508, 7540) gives -0.4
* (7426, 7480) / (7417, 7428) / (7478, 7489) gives -4.3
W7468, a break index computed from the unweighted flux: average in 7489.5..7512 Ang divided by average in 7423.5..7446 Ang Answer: 0.8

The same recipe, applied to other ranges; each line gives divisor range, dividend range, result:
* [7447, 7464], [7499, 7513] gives 0.78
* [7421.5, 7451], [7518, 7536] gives 0.81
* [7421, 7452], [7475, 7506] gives 0.82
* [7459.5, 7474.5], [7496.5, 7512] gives 0.90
